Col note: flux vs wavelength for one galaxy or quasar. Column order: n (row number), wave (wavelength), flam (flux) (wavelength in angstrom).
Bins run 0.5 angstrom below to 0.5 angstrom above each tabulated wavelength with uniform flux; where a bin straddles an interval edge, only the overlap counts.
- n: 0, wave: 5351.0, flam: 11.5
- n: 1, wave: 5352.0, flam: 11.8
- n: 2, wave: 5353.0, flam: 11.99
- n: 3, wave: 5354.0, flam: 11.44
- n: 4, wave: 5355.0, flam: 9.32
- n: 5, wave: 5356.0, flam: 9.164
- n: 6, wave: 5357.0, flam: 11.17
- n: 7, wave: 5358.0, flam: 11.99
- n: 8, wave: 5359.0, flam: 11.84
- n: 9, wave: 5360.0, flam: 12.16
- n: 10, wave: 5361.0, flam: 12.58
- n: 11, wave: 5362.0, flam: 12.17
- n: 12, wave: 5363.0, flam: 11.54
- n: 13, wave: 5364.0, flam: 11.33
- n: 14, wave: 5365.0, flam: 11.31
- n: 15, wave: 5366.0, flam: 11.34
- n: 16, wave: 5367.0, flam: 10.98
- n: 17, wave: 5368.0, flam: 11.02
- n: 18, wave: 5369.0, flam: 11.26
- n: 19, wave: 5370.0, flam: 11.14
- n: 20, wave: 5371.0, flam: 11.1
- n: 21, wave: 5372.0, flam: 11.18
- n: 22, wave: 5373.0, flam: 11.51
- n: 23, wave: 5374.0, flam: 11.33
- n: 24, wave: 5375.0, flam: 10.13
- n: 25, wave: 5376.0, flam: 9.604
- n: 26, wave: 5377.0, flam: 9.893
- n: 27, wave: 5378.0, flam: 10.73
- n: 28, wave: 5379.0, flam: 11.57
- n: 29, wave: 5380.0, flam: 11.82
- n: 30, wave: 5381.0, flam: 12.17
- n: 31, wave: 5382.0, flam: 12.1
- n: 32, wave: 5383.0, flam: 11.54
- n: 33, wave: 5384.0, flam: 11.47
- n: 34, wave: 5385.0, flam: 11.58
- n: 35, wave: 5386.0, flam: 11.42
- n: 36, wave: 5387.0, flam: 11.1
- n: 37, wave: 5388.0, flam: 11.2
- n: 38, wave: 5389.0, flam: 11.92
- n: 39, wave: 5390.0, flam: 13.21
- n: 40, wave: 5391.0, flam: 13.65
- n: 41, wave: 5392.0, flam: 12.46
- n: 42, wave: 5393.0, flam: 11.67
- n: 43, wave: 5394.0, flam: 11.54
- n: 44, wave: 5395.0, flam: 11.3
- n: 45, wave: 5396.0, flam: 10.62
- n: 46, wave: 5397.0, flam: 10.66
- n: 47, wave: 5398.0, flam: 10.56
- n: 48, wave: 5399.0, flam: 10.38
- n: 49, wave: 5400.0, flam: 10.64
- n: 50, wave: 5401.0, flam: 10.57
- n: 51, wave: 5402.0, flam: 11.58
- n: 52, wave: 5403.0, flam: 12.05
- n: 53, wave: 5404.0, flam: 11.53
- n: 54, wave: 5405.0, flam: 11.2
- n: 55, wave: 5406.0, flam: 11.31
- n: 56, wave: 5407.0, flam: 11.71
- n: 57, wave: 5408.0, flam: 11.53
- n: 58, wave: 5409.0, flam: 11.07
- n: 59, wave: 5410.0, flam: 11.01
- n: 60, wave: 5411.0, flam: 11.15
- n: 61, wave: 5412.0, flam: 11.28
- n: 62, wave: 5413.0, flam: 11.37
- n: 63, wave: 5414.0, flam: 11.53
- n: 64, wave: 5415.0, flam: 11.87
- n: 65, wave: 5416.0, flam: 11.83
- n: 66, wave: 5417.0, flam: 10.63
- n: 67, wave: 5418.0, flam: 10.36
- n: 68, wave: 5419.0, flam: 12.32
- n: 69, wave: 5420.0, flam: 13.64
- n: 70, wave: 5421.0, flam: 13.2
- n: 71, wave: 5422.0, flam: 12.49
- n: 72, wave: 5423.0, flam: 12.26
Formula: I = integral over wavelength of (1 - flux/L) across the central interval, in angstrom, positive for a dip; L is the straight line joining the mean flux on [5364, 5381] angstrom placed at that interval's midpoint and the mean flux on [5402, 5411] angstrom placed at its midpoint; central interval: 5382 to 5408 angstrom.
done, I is -0.5 angstrom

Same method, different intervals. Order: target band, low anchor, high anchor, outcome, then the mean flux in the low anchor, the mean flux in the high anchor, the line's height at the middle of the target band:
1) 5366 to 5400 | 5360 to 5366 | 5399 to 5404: 0.4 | 11.8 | 11.2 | 11.5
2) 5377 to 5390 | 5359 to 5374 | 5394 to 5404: -0.4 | 11.5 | 11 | 11.2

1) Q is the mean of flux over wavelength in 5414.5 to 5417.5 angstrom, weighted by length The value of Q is 11.4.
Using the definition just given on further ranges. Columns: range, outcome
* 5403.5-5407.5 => 11.4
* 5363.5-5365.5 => 11.3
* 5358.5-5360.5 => 12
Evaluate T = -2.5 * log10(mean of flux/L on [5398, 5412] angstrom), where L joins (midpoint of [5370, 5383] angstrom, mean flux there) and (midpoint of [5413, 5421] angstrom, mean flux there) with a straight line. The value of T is 0.039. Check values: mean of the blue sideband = 11.1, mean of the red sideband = 11.8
